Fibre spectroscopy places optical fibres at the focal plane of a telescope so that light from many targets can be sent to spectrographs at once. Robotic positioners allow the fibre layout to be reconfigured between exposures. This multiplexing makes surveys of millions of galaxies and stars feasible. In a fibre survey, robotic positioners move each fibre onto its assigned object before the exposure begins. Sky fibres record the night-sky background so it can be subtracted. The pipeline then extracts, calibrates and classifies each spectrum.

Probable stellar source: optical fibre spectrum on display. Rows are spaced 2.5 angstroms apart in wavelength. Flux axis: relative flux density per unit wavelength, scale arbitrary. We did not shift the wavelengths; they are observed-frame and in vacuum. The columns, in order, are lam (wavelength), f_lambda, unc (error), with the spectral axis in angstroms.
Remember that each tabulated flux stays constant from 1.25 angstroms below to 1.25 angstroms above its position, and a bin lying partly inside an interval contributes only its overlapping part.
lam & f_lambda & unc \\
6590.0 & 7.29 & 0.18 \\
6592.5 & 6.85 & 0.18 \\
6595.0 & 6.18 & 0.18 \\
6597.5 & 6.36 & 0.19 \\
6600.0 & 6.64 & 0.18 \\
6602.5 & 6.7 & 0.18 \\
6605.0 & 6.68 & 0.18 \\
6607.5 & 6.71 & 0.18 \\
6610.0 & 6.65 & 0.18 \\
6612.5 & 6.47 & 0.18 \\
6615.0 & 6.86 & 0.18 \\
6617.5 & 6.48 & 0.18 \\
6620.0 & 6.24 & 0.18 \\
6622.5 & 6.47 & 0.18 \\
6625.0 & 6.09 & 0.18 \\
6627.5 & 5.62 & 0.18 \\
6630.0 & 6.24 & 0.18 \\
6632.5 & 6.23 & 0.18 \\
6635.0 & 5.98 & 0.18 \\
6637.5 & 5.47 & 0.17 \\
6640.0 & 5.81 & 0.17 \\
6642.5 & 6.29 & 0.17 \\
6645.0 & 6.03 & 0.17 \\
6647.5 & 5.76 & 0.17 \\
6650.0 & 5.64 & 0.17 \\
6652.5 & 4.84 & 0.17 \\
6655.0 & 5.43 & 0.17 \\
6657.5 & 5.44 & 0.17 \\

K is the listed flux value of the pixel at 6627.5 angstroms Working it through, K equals 5.62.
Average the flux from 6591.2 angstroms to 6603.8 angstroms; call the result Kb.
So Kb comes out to 6.55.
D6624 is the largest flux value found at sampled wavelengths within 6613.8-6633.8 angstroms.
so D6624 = 6.86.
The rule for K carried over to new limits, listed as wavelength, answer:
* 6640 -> 5.81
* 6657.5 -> 5.44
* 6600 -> 6.64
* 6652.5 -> 4.84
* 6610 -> 6.65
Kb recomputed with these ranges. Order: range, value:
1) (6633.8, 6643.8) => 5.89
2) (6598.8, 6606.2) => 6.67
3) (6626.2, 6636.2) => 6.02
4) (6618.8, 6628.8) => 6.1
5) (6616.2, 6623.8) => 6.4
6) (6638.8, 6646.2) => 6.05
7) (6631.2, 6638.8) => 5.9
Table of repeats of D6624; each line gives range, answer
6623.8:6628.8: 6.09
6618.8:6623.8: 6.47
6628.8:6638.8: 6.24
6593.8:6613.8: 6.71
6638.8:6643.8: 6.29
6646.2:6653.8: 5.76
